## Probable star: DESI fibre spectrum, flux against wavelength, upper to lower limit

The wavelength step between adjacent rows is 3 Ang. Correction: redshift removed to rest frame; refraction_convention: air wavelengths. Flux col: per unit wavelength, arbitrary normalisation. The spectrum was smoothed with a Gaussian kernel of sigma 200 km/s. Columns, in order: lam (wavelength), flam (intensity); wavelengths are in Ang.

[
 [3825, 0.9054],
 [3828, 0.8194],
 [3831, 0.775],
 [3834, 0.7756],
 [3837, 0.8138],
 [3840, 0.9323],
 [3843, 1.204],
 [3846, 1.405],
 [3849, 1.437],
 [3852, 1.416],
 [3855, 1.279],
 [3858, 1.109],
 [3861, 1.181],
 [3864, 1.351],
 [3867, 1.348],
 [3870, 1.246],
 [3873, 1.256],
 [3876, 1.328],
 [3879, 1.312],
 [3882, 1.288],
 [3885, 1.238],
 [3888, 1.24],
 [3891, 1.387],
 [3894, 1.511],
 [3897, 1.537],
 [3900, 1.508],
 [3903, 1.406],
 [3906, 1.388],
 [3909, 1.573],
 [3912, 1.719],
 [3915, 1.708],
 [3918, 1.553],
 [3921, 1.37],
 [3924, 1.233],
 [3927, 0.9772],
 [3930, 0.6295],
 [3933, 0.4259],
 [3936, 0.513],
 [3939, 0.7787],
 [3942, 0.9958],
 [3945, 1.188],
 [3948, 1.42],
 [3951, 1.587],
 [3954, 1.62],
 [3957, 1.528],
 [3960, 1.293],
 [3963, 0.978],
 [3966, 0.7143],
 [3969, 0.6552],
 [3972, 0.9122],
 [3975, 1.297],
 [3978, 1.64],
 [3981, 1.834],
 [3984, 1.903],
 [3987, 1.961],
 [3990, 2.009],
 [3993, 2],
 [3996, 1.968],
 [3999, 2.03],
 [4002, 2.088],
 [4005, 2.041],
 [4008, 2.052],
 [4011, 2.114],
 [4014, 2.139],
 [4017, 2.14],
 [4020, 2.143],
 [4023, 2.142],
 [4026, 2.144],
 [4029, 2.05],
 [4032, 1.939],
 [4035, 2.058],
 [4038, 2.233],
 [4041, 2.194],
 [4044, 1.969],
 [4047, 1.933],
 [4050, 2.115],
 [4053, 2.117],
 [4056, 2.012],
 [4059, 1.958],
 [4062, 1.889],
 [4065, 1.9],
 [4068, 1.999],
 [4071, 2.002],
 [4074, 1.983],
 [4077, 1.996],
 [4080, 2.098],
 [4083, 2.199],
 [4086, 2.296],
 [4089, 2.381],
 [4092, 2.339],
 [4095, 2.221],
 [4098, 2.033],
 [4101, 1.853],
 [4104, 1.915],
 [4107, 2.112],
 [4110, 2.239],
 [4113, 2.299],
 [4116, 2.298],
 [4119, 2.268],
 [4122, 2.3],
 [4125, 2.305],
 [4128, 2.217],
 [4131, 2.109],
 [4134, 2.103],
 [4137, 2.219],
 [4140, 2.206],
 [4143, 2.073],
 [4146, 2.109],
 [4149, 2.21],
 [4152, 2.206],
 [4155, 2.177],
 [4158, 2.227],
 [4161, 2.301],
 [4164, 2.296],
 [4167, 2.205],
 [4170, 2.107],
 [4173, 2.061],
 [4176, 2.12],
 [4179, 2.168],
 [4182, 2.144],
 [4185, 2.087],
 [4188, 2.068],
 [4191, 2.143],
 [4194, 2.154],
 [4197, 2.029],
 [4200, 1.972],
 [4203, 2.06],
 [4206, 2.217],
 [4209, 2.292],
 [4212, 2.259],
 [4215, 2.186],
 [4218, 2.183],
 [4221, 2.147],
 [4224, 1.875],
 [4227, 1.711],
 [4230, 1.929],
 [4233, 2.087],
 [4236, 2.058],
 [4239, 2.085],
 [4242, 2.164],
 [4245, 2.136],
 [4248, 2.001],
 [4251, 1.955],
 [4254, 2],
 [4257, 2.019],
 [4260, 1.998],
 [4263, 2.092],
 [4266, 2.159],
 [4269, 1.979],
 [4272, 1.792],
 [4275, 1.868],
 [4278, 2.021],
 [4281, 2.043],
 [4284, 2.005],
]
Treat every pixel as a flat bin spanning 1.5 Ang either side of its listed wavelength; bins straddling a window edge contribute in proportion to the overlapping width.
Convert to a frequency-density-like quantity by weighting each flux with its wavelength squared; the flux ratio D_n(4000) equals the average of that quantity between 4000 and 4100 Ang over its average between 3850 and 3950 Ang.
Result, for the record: 1.79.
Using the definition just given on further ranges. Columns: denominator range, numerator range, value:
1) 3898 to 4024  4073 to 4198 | 1.57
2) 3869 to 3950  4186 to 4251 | 1.94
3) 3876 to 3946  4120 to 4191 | 1.98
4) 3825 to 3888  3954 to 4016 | 1.52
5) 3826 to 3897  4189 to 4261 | 2.05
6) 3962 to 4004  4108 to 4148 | 1.50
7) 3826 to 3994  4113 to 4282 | 1.91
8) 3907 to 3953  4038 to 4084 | 1.83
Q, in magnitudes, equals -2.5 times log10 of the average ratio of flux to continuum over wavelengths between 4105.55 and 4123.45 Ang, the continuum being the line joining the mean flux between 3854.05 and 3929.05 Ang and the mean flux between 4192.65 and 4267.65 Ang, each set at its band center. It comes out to -0.23 mag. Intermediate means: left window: 1.36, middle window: 2.25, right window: 2.07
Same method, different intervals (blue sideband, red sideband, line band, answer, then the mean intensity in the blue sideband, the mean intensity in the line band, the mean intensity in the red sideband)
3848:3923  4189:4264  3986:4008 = -0.25 mag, 1.39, 2.02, 2.07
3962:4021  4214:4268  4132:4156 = -0.13 mag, 1.73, 2.16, 2.04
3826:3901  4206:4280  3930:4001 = 0.08 mag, 1.22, 1.35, 2.05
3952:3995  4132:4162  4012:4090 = -0.17 mag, 1.46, 2.08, 2.18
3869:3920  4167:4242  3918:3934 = 0.43 mag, 1.42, 1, 2.09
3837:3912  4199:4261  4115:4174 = -0.17 mag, 1.33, 2.2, 2.06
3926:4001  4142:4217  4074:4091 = -0.22 mag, 1.32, 2.18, 2.16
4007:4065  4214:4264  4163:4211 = -0.05 mag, 2.07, 2.13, 2.03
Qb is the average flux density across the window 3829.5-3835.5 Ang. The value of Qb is 0.775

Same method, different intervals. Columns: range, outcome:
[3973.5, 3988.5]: 1.73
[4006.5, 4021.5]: 2.12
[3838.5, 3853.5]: 1.28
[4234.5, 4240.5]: 2.07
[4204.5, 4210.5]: 2.25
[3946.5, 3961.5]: 1.49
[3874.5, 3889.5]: 1.28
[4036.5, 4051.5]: 2.09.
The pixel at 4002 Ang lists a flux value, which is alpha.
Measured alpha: 2.088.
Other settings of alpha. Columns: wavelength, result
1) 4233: 2.087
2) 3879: 1.312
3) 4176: 2.12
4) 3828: 0.8194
